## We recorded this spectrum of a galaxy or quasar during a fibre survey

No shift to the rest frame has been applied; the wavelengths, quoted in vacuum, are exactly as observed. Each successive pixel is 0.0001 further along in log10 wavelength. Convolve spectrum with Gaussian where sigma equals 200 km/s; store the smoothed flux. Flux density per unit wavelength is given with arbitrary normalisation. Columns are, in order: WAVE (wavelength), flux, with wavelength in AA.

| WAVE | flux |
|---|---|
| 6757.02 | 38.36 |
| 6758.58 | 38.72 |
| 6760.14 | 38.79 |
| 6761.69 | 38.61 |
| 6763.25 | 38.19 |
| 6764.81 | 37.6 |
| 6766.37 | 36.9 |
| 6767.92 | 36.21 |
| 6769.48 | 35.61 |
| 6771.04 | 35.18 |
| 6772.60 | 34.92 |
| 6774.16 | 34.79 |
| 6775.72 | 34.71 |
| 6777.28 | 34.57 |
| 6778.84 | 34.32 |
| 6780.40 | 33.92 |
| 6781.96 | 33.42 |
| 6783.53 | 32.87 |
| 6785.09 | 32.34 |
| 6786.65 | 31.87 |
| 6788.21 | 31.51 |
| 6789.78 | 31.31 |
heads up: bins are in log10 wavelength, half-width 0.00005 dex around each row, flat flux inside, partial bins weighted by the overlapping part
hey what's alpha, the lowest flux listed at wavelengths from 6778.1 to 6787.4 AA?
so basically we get 31.87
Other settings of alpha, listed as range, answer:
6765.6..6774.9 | 34.79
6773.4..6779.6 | 34.32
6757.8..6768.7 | 36.21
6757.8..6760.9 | 38.72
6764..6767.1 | 36.9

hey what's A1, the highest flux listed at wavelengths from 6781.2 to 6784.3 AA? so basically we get 33.42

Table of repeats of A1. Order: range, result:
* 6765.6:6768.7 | 36.9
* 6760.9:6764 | 38.61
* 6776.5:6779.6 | 34.57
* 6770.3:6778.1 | 35.18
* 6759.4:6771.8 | 38.79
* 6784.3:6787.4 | 32.34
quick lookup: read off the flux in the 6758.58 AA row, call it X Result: 38.72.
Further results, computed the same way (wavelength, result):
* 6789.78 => 31.31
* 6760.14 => 38.79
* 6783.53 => 32.87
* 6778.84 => 34.32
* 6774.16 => 34.79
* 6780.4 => 33.92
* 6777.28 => 34.57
